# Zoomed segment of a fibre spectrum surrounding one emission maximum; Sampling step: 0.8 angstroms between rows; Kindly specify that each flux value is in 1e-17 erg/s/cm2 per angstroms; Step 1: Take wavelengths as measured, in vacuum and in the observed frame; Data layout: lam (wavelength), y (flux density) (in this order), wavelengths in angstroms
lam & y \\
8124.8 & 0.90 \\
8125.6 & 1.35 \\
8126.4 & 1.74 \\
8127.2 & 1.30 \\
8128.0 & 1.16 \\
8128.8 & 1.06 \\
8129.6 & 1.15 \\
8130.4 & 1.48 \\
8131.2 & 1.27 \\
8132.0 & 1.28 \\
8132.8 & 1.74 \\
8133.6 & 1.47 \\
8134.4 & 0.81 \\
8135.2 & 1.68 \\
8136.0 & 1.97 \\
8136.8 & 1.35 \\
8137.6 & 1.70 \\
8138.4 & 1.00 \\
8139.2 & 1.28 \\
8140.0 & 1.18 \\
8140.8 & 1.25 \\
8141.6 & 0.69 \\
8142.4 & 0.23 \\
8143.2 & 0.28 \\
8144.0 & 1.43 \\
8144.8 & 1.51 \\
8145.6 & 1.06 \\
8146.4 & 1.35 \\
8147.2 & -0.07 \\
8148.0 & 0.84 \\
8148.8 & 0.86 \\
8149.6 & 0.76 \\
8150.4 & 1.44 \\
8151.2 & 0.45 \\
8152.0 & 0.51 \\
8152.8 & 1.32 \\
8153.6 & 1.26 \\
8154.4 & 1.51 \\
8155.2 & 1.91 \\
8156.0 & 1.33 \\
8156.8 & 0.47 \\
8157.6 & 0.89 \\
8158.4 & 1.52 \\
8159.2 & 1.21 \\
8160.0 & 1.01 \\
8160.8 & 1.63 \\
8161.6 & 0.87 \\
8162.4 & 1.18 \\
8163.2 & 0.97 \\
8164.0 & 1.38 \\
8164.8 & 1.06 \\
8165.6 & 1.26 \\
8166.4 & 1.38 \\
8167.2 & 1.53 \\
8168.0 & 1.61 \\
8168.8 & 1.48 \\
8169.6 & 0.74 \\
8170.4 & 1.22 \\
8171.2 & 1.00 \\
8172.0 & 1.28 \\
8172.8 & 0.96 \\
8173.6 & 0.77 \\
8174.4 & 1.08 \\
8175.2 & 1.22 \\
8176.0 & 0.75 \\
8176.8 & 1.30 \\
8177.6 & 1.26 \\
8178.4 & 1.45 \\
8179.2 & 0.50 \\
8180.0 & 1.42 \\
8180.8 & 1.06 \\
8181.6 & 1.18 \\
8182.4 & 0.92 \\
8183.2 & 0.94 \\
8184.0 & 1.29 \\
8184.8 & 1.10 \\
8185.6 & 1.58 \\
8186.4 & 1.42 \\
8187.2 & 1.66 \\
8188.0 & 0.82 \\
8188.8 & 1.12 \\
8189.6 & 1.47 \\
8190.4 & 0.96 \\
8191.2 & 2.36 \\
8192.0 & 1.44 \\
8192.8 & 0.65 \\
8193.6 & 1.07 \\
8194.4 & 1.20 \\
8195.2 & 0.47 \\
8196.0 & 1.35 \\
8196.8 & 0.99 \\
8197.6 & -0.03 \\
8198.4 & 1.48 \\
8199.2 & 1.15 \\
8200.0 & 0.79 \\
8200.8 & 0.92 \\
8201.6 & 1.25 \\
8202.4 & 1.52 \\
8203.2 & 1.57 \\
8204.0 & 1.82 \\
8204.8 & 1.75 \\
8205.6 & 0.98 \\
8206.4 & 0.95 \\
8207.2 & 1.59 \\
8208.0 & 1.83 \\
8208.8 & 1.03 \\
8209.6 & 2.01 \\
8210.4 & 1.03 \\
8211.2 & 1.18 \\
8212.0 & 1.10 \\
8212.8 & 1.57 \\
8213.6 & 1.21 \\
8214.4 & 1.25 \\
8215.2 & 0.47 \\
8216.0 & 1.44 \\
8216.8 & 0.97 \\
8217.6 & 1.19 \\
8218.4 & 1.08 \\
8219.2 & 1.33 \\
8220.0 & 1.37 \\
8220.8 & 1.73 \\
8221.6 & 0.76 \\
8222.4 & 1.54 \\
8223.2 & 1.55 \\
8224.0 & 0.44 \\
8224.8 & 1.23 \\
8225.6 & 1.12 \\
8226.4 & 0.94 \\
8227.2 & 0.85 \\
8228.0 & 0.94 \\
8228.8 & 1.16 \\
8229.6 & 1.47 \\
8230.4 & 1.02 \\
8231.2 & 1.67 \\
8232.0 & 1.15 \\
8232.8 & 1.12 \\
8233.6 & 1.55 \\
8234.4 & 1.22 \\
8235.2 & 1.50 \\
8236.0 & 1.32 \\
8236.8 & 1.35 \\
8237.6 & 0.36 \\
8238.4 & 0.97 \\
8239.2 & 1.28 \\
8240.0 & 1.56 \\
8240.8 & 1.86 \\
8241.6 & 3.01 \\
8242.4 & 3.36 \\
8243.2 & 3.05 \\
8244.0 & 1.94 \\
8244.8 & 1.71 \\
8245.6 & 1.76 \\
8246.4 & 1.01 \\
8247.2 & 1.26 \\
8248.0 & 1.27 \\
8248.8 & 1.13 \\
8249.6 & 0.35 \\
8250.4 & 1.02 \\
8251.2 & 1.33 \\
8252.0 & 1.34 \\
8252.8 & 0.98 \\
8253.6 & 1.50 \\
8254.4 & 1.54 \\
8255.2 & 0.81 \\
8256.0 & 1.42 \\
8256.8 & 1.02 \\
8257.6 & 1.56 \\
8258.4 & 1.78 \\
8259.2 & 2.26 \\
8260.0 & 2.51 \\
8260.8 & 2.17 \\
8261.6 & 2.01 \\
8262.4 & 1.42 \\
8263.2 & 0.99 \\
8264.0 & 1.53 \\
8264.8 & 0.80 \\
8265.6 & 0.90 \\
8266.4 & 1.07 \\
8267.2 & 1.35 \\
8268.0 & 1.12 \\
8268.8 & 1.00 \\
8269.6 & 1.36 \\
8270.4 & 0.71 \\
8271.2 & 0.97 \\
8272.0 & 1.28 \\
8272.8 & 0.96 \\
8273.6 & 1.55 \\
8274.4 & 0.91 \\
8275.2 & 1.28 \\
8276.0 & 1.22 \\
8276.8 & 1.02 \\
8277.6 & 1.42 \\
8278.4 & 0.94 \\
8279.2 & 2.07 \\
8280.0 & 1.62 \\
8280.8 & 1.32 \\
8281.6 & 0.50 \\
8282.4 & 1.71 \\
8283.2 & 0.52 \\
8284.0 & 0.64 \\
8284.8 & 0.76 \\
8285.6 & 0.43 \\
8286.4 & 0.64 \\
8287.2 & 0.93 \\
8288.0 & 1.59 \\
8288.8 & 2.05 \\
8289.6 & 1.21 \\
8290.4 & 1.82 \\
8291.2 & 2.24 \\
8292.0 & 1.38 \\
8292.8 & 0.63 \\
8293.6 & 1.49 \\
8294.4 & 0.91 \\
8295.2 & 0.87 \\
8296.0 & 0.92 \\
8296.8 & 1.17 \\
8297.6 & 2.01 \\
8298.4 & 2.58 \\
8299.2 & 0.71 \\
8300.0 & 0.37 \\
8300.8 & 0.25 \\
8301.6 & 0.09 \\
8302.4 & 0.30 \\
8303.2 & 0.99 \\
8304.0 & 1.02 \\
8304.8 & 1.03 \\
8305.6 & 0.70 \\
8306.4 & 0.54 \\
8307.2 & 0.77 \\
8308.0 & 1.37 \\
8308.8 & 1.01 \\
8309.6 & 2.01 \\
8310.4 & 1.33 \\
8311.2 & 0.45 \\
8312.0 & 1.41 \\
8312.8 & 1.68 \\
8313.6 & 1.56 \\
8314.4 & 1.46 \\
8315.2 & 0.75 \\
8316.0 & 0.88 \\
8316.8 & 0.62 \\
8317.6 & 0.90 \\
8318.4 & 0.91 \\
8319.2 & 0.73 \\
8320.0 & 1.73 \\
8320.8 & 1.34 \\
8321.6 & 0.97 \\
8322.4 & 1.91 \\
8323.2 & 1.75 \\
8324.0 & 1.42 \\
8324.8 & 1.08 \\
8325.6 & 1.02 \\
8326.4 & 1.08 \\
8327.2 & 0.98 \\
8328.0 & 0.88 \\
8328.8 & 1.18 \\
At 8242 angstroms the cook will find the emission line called [S II] 6716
